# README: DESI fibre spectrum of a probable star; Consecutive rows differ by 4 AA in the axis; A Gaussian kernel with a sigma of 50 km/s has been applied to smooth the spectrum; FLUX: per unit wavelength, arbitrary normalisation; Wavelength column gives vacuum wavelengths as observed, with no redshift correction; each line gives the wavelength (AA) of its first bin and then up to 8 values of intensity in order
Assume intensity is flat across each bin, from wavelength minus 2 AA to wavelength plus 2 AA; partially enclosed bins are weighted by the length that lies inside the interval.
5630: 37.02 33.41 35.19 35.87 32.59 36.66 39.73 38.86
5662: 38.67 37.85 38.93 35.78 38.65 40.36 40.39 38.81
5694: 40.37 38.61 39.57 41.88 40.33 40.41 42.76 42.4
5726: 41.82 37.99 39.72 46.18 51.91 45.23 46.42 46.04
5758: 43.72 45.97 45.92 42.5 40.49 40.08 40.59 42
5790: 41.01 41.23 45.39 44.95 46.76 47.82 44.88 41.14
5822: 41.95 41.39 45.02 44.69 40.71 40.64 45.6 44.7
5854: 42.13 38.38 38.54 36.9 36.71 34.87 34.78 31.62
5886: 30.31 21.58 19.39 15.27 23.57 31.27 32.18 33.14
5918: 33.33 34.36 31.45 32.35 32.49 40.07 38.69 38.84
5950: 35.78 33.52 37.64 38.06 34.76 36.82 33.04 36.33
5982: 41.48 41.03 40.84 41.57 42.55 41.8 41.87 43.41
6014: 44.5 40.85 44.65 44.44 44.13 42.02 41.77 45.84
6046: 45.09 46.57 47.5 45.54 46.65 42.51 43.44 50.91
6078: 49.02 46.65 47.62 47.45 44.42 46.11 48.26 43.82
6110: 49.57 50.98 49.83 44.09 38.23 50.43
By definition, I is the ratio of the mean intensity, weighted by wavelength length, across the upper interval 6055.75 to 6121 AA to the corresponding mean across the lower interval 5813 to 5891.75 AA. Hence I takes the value 1.21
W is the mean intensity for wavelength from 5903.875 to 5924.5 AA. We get 32.8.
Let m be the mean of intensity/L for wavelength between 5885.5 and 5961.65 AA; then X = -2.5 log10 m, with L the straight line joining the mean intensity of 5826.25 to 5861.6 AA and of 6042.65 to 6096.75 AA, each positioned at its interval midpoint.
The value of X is 0.36 mag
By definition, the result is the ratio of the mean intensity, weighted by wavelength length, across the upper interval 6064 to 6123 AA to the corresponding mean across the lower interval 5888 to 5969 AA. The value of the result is 1.5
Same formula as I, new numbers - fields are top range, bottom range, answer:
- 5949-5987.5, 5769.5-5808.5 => 0.86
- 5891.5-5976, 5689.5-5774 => 0.76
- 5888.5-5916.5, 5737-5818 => 0.57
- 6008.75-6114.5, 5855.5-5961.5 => 1.40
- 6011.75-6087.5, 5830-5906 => 1.30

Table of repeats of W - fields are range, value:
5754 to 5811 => 43.5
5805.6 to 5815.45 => 46.5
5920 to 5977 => 35.6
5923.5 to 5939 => 33.7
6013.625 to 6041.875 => 43.3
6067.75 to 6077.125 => 47.3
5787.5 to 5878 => 41.9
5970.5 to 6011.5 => 40.2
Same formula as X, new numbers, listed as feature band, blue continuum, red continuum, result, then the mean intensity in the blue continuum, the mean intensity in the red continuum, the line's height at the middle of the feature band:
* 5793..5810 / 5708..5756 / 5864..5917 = -0.21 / 43.4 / 29.4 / 37.3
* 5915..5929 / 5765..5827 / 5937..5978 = 0.15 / 43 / 36.6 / 38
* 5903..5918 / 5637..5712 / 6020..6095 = 0.32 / 38.4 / 45.6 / 42.8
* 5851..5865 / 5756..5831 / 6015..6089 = 0.10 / 43.3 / 45.3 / 43.8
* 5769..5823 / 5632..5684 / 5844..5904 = -0.24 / 37.1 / 33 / 34.5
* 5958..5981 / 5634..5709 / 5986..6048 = 0.17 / 38.2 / 43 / 42.3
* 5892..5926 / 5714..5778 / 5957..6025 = 0.42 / 43.7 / 40.2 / 41.4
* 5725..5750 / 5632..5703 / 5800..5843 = -0.09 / 37.8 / 43.7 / 40.5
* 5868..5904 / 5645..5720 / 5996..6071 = 0.45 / 39.1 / 44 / 41.9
